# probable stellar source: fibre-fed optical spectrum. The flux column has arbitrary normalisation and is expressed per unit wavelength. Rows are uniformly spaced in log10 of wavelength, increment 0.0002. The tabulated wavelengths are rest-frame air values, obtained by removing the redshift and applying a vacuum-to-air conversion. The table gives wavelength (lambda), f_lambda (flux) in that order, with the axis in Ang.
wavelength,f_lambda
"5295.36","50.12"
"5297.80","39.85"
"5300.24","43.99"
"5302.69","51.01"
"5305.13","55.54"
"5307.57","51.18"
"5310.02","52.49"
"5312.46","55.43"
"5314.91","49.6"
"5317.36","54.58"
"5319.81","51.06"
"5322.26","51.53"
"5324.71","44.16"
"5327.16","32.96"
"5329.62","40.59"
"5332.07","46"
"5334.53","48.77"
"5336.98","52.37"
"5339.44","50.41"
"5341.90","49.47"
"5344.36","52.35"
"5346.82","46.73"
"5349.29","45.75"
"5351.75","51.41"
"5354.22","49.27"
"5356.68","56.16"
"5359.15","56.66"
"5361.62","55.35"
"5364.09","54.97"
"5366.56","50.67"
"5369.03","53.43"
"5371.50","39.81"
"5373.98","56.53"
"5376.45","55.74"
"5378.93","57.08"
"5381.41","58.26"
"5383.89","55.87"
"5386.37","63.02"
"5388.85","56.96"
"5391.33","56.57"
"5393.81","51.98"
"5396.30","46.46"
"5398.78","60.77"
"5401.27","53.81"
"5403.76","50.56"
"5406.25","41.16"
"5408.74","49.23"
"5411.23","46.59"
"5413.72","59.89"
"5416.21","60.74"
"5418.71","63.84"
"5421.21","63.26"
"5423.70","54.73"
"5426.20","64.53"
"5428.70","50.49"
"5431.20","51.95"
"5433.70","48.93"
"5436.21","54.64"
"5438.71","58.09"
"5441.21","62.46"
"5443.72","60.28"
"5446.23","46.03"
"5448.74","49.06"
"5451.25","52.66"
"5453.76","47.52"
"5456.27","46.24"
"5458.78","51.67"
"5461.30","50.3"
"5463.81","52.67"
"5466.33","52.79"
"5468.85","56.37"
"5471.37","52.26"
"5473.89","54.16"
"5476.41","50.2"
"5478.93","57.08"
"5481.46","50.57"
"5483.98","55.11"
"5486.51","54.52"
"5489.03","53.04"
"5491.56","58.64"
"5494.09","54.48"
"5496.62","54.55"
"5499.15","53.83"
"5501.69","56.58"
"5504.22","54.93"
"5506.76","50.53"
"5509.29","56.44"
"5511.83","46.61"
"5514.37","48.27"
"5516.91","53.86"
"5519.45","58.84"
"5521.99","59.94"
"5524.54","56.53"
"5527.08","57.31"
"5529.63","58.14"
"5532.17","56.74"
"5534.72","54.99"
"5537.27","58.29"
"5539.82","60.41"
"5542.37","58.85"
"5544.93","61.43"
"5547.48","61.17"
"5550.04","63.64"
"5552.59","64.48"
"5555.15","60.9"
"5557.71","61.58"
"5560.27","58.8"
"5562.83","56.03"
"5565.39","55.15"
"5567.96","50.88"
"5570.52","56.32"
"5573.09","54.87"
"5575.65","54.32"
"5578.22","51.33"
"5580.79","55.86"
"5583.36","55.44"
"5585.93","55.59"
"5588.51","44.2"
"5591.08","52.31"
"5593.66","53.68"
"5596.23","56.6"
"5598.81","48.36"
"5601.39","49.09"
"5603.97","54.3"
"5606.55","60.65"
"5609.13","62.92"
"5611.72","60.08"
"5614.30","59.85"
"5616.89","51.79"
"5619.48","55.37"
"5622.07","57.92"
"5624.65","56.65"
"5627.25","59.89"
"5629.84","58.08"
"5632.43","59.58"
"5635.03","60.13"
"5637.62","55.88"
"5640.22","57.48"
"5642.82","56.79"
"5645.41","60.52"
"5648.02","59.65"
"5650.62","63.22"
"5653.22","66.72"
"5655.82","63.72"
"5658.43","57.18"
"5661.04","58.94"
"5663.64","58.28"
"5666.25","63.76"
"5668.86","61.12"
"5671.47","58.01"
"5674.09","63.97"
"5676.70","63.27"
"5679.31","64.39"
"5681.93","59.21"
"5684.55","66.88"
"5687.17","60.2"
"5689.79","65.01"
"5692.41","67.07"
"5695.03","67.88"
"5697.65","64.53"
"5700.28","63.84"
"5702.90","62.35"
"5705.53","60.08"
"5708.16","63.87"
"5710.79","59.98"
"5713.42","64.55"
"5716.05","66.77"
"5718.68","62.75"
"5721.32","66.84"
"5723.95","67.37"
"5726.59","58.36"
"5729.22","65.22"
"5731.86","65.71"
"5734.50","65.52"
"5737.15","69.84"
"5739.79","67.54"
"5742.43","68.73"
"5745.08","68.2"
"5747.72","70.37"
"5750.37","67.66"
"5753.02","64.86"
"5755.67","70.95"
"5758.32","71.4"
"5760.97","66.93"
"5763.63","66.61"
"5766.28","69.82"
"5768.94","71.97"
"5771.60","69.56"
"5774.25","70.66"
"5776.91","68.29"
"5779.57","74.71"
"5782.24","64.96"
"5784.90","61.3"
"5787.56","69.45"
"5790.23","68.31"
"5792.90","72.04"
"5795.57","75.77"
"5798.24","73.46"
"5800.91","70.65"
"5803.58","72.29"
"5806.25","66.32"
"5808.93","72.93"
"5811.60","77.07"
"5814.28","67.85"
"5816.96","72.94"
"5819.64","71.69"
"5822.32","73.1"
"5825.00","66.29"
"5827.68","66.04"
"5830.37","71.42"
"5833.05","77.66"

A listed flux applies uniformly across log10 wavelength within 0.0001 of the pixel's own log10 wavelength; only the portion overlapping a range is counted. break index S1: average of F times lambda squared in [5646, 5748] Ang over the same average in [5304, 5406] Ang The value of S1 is 1.40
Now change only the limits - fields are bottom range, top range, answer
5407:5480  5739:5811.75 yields 1.45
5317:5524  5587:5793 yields 1.31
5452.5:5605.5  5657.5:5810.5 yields 1.30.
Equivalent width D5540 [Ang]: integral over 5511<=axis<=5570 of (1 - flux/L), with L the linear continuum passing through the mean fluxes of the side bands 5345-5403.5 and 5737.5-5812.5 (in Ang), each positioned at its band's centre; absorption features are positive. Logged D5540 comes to 2.6 Ang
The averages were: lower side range 53.6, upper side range 69.7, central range 57.6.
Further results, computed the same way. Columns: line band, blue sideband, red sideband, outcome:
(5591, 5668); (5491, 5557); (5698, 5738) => 3.5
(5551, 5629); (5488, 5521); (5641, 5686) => 2.8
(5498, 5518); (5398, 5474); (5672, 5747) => 1.4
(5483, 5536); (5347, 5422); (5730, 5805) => 3.5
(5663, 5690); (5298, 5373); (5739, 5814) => 1.2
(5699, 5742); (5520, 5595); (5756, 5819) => 1.2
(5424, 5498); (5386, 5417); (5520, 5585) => 2.1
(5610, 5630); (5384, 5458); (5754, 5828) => 1.7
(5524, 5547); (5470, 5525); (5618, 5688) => -1.1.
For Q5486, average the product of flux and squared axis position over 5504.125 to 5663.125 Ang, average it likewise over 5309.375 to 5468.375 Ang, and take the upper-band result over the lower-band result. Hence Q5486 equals 1.2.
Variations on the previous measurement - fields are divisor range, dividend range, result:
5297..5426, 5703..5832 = 1.52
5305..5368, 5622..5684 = 1.35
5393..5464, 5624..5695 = 1.24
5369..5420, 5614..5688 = 1.21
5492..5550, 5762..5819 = 1.38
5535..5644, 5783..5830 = 1.34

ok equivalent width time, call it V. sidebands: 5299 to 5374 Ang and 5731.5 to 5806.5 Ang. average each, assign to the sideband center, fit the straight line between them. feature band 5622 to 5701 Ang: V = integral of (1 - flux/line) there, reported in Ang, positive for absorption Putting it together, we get 3.8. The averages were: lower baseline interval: 49.9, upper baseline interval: 69.2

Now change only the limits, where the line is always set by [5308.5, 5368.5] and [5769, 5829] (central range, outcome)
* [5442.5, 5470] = 1.89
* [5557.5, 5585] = 2.27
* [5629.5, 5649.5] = 1.48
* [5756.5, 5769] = -0.08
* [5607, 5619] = 0.68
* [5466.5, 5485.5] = 0.82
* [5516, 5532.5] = 0.21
